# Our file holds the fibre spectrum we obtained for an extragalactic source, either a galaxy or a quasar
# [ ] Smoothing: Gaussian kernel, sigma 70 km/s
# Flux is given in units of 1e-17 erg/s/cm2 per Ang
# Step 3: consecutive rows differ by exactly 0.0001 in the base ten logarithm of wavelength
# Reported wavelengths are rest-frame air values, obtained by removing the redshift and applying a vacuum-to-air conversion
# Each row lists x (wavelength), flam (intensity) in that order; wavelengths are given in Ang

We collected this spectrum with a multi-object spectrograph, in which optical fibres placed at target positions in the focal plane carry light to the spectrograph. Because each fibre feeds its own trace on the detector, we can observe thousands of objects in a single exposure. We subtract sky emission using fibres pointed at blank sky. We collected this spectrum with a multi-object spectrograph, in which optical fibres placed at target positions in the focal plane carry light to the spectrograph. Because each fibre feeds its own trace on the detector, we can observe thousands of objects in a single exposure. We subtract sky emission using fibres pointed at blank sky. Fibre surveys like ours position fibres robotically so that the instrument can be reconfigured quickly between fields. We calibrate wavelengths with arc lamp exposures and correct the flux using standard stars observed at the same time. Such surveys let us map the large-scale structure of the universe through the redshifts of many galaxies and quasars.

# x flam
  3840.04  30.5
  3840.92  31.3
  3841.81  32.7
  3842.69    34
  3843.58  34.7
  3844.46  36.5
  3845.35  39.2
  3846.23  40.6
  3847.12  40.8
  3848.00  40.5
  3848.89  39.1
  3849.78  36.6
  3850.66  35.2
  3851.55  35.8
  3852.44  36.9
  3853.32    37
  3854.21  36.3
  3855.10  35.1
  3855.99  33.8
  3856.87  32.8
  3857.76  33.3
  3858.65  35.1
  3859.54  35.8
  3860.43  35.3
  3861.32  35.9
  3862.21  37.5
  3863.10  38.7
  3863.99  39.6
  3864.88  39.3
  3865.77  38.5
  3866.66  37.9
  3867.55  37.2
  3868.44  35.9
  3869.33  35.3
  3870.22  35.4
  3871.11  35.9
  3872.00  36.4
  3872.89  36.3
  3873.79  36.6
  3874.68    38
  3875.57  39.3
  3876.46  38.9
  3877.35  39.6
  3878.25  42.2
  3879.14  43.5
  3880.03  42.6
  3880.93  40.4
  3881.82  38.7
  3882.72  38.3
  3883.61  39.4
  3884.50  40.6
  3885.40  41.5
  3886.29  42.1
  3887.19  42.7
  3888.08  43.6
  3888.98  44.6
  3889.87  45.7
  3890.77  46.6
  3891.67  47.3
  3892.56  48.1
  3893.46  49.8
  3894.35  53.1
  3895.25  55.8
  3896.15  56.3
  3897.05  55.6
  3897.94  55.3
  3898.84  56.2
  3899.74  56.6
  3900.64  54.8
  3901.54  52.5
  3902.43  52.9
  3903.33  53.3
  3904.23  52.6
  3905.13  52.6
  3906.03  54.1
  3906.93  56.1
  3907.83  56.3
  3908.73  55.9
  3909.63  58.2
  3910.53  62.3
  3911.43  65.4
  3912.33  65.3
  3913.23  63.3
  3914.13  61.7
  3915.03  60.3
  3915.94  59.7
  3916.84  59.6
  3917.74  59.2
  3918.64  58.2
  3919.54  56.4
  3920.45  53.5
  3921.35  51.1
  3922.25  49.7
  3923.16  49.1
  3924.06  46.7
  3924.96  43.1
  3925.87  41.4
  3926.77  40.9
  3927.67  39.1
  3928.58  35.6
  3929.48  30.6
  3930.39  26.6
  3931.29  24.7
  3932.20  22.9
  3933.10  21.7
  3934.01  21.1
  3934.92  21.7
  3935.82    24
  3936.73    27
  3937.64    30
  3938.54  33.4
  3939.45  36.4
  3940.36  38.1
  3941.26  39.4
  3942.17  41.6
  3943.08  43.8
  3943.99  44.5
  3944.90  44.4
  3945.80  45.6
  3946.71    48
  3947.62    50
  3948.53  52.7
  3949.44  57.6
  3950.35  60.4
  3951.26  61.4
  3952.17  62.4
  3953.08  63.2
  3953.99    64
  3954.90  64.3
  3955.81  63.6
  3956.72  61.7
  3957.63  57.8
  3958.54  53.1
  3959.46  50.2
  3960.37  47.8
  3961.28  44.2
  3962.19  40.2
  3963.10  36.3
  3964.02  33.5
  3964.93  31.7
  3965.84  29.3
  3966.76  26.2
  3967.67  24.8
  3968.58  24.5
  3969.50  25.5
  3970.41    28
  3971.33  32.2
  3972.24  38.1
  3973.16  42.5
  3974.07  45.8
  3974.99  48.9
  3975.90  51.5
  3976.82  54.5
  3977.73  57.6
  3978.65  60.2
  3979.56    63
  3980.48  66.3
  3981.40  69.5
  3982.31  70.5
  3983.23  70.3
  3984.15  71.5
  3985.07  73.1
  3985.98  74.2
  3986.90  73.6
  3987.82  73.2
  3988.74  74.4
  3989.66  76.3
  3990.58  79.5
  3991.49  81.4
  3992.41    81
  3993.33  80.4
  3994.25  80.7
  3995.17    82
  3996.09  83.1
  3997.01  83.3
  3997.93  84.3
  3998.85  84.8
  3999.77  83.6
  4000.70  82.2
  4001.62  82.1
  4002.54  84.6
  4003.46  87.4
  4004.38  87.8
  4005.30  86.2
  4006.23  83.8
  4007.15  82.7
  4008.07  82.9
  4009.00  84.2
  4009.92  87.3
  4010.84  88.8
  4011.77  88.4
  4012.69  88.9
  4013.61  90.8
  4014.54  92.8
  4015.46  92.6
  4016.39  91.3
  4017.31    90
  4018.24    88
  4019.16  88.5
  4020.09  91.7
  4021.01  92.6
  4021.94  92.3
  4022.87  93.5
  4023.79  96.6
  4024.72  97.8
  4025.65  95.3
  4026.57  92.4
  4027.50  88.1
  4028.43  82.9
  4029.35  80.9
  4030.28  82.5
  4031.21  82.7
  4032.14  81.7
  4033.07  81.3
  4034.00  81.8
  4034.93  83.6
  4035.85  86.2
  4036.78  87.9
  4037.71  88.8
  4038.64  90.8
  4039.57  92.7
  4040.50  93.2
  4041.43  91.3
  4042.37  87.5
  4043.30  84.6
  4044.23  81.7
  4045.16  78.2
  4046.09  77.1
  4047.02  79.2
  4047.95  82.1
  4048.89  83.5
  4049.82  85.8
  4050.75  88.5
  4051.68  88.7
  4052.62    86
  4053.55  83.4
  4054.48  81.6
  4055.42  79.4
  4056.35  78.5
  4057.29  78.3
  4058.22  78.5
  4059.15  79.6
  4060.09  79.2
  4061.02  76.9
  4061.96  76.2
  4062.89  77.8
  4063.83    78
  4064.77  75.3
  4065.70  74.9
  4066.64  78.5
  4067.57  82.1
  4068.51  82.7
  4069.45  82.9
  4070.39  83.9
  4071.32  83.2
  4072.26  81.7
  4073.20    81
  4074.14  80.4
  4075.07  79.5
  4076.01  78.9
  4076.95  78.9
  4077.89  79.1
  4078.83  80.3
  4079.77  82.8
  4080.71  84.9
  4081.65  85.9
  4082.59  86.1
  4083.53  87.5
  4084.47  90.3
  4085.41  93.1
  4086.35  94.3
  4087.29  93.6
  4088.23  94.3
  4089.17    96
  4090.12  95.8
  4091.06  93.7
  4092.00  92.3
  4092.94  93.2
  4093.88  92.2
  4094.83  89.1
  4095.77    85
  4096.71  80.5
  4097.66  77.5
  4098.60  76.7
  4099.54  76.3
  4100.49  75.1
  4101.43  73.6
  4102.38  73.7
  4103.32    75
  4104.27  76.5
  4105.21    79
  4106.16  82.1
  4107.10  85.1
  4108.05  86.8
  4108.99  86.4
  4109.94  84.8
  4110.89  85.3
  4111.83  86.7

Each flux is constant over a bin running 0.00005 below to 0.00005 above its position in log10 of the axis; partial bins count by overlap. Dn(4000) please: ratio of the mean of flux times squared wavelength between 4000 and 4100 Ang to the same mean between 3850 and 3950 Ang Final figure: 2.1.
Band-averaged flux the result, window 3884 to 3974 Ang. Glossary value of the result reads 46.4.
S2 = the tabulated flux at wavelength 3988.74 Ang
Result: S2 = 74.4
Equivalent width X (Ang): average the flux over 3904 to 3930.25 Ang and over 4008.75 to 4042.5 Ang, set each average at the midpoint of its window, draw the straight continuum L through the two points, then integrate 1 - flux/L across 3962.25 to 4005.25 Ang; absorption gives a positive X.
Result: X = 7.6 Ang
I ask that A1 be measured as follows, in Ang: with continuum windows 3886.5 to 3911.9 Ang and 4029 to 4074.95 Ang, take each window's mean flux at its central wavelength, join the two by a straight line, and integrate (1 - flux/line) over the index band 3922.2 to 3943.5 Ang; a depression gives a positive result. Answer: 9.0 Ang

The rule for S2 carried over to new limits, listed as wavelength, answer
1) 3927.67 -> 39.1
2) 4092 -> 92.3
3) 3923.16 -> 49.1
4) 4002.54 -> 84.6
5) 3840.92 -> 31.3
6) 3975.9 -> 51.5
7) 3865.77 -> 38.5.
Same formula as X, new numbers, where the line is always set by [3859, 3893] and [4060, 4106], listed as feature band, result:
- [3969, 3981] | 2.6 Ang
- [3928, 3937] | 4.5 Ang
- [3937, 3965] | 3.5 Ang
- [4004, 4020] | -4.7 Ang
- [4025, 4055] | -4.7 Ang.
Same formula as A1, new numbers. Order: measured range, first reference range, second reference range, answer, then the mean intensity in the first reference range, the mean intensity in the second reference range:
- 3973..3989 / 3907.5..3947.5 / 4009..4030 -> 1.7 Ang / 44.5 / 90.3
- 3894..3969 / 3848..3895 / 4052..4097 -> 6.1 Ang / 39.3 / 83.9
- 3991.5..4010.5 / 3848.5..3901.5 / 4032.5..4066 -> -3.3 Ang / 41.3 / 82.8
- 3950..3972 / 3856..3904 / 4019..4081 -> 5.9 Ang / 42.7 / 83.8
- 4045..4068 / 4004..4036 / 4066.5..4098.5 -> 1.7 Ang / 88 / 85.9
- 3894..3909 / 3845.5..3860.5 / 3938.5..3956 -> -3.7 Ang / 36.6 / 51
